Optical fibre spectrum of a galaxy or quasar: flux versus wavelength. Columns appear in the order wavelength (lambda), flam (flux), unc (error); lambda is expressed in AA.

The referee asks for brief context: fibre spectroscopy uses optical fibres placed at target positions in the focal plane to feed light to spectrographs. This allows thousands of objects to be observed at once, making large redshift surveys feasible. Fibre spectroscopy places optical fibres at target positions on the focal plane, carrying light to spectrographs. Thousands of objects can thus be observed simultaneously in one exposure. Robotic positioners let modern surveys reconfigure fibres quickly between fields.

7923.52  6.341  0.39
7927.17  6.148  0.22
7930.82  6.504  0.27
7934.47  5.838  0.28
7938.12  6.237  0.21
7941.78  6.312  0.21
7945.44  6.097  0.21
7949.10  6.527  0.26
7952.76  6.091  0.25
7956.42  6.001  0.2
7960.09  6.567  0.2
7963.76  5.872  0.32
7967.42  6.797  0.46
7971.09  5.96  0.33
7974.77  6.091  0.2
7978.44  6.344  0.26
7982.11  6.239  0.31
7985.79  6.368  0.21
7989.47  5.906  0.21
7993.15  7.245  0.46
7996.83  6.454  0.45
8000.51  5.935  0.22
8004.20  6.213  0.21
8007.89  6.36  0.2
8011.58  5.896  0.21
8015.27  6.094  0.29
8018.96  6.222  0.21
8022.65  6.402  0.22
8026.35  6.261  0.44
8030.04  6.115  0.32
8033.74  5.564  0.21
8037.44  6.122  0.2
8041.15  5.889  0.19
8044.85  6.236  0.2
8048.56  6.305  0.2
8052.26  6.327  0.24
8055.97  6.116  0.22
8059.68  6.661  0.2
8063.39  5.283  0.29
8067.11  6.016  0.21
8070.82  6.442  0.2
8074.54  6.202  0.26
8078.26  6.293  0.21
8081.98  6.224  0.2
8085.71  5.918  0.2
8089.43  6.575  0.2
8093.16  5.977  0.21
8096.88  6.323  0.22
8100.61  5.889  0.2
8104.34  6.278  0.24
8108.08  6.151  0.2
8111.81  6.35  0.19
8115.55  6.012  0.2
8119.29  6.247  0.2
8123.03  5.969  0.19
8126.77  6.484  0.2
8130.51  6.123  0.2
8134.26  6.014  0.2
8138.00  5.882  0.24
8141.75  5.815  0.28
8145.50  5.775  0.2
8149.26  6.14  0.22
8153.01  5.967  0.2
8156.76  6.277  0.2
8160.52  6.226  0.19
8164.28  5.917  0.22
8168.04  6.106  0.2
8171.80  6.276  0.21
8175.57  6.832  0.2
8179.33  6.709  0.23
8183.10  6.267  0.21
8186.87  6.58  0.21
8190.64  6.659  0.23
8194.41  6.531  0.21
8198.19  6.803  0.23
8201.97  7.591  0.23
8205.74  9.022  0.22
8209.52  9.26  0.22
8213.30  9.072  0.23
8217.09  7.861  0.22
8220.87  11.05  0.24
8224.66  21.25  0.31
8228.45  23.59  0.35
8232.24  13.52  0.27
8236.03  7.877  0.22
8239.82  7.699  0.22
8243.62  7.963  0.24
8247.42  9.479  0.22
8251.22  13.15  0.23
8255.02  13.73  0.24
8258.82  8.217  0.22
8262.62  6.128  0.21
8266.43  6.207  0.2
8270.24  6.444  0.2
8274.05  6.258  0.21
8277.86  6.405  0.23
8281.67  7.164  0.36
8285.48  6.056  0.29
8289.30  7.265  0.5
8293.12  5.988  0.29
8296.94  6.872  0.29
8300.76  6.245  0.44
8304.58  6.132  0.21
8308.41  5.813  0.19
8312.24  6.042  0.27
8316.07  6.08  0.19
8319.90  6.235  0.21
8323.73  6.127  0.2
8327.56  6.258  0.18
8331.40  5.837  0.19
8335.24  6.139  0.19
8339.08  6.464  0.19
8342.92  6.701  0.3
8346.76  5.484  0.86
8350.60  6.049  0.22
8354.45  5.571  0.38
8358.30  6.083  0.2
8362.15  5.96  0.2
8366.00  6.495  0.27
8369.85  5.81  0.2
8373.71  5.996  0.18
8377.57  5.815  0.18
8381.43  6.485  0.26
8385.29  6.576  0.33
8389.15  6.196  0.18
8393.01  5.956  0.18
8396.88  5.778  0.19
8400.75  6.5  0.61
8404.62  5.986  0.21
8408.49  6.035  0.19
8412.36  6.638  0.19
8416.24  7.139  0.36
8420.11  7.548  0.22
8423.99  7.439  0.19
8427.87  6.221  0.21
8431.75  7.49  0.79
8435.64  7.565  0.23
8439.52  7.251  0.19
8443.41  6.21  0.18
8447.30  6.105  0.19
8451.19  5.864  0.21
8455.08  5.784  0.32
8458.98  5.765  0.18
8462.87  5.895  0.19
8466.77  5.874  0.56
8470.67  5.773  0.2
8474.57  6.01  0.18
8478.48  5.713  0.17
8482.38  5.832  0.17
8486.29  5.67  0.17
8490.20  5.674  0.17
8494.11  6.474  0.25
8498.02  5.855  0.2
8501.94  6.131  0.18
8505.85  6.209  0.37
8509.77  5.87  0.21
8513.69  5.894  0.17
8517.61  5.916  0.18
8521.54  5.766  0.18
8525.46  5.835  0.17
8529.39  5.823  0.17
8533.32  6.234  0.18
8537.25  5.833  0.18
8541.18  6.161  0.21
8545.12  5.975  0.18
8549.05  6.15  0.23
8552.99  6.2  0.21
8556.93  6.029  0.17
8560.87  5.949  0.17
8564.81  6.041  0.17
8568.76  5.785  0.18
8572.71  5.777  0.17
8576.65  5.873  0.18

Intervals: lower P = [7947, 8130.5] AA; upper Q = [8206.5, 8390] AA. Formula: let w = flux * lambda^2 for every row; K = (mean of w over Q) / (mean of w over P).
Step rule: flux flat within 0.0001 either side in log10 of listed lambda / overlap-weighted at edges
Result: 1.3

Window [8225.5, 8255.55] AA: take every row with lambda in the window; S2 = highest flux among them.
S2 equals 23.59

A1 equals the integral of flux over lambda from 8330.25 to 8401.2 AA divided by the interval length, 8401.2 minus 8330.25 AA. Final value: 6.09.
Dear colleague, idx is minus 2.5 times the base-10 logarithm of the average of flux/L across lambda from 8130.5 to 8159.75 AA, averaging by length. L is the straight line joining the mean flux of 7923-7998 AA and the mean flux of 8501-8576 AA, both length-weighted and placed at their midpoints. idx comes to 0.033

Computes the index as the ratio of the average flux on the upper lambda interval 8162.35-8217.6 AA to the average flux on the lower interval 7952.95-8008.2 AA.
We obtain 1.14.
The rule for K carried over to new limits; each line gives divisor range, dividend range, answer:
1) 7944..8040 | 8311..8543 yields 1.10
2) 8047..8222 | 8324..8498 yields 1.01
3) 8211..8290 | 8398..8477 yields 0.68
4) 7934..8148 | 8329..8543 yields 1.10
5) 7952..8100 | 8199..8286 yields 1.67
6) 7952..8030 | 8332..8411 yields 1.07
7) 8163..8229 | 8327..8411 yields 0.72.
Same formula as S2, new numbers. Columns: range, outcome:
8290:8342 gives 6.872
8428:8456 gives 7.565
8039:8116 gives 6.661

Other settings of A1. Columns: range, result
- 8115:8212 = 6.54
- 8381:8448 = 6.63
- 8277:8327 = 6.34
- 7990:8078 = 6.19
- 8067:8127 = 6.19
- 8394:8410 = 6.07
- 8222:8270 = 11.4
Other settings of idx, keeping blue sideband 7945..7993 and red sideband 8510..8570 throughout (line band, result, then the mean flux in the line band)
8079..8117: 0.003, 6.17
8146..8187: -0.019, 6.27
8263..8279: -0.034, 6.3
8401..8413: -0.031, 6.22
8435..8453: -0.089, 6.54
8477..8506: 0.011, 5.93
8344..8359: 0.044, 5.83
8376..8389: -0.043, 6.29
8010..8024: 0.015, 6.15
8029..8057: 0.025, 6.08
